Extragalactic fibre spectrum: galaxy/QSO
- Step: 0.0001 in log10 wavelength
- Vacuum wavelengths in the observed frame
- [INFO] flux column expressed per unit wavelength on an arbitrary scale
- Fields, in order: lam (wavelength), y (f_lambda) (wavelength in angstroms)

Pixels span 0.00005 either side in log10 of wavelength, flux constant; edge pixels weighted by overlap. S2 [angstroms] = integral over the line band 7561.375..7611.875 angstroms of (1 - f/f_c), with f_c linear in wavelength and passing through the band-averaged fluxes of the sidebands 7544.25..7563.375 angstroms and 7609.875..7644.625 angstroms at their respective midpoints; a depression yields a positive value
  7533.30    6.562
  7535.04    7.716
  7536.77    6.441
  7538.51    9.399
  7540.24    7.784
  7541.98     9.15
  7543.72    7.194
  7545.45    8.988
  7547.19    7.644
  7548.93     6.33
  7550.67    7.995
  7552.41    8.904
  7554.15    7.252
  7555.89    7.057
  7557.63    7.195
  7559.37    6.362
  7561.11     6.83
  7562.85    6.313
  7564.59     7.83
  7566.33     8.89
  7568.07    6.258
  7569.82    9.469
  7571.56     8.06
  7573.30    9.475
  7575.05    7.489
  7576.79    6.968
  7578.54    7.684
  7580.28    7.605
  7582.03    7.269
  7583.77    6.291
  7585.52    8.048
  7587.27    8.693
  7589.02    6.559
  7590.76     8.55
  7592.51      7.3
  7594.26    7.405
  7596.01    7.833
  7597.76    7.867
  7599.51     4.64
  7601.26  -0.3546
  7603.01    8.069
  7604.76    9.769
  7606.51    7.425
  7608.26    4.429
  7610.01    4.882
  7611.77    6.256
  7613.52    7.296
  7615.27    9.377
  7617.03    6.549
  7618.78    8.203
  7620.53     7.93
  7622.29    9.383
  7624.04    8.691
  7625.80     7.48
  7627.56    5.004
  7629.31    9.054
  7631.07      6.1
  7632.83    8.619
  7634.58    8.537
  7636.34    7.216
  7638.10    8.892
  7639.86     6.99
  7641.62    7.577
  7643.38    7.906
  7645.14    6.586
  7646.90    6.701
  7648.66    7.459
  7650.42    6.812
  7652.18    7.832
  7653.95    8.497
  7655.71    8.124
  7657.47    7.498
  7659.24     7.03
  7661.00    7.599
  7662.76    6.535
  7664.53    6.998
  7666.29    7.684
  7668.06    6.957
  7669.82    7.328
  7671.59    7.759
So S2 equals 2.3 angstroms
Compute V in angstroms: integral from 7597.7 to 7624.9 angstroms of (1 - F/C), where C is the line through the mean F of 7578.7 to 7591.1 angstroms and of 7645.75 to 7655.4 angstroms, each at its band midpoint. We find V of 2.3 angstroms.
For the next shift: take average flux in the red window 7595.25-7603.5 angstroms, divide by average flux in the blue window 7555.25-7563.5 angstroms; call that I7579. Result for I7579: 0.8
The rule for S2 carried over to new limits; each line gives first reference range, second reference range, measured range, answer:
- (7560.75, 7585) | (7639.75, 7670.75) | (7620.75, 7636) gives -0.8 angstroms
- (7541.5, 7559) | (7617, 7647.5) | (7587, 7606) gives 2.0 angstroms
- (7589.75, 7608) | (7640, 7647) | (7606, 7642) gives -2.0 angstroms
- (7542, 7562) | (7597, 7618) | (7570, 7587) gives -2.0 angstroms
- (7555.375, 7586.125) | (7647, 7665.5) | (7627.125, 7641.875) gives -0.4 angstroms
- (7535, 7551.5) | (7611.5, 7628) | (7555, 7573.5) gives 0.7 angstroms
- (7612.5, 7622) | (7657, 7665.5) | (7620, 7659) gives -0.7 angstroms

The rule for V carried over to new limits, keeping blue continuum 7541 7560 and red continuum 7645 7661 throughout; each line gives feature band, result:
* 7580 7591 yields 0.10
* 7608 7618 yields 1.22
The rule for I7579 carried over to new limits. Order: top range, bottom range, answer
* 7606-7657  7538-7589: 0.97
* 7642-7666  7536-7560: 0.96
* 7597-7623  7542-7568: 0.90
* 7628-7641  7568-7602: 1.08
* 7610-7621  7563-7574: 0.90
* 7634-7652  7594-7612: 1.21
